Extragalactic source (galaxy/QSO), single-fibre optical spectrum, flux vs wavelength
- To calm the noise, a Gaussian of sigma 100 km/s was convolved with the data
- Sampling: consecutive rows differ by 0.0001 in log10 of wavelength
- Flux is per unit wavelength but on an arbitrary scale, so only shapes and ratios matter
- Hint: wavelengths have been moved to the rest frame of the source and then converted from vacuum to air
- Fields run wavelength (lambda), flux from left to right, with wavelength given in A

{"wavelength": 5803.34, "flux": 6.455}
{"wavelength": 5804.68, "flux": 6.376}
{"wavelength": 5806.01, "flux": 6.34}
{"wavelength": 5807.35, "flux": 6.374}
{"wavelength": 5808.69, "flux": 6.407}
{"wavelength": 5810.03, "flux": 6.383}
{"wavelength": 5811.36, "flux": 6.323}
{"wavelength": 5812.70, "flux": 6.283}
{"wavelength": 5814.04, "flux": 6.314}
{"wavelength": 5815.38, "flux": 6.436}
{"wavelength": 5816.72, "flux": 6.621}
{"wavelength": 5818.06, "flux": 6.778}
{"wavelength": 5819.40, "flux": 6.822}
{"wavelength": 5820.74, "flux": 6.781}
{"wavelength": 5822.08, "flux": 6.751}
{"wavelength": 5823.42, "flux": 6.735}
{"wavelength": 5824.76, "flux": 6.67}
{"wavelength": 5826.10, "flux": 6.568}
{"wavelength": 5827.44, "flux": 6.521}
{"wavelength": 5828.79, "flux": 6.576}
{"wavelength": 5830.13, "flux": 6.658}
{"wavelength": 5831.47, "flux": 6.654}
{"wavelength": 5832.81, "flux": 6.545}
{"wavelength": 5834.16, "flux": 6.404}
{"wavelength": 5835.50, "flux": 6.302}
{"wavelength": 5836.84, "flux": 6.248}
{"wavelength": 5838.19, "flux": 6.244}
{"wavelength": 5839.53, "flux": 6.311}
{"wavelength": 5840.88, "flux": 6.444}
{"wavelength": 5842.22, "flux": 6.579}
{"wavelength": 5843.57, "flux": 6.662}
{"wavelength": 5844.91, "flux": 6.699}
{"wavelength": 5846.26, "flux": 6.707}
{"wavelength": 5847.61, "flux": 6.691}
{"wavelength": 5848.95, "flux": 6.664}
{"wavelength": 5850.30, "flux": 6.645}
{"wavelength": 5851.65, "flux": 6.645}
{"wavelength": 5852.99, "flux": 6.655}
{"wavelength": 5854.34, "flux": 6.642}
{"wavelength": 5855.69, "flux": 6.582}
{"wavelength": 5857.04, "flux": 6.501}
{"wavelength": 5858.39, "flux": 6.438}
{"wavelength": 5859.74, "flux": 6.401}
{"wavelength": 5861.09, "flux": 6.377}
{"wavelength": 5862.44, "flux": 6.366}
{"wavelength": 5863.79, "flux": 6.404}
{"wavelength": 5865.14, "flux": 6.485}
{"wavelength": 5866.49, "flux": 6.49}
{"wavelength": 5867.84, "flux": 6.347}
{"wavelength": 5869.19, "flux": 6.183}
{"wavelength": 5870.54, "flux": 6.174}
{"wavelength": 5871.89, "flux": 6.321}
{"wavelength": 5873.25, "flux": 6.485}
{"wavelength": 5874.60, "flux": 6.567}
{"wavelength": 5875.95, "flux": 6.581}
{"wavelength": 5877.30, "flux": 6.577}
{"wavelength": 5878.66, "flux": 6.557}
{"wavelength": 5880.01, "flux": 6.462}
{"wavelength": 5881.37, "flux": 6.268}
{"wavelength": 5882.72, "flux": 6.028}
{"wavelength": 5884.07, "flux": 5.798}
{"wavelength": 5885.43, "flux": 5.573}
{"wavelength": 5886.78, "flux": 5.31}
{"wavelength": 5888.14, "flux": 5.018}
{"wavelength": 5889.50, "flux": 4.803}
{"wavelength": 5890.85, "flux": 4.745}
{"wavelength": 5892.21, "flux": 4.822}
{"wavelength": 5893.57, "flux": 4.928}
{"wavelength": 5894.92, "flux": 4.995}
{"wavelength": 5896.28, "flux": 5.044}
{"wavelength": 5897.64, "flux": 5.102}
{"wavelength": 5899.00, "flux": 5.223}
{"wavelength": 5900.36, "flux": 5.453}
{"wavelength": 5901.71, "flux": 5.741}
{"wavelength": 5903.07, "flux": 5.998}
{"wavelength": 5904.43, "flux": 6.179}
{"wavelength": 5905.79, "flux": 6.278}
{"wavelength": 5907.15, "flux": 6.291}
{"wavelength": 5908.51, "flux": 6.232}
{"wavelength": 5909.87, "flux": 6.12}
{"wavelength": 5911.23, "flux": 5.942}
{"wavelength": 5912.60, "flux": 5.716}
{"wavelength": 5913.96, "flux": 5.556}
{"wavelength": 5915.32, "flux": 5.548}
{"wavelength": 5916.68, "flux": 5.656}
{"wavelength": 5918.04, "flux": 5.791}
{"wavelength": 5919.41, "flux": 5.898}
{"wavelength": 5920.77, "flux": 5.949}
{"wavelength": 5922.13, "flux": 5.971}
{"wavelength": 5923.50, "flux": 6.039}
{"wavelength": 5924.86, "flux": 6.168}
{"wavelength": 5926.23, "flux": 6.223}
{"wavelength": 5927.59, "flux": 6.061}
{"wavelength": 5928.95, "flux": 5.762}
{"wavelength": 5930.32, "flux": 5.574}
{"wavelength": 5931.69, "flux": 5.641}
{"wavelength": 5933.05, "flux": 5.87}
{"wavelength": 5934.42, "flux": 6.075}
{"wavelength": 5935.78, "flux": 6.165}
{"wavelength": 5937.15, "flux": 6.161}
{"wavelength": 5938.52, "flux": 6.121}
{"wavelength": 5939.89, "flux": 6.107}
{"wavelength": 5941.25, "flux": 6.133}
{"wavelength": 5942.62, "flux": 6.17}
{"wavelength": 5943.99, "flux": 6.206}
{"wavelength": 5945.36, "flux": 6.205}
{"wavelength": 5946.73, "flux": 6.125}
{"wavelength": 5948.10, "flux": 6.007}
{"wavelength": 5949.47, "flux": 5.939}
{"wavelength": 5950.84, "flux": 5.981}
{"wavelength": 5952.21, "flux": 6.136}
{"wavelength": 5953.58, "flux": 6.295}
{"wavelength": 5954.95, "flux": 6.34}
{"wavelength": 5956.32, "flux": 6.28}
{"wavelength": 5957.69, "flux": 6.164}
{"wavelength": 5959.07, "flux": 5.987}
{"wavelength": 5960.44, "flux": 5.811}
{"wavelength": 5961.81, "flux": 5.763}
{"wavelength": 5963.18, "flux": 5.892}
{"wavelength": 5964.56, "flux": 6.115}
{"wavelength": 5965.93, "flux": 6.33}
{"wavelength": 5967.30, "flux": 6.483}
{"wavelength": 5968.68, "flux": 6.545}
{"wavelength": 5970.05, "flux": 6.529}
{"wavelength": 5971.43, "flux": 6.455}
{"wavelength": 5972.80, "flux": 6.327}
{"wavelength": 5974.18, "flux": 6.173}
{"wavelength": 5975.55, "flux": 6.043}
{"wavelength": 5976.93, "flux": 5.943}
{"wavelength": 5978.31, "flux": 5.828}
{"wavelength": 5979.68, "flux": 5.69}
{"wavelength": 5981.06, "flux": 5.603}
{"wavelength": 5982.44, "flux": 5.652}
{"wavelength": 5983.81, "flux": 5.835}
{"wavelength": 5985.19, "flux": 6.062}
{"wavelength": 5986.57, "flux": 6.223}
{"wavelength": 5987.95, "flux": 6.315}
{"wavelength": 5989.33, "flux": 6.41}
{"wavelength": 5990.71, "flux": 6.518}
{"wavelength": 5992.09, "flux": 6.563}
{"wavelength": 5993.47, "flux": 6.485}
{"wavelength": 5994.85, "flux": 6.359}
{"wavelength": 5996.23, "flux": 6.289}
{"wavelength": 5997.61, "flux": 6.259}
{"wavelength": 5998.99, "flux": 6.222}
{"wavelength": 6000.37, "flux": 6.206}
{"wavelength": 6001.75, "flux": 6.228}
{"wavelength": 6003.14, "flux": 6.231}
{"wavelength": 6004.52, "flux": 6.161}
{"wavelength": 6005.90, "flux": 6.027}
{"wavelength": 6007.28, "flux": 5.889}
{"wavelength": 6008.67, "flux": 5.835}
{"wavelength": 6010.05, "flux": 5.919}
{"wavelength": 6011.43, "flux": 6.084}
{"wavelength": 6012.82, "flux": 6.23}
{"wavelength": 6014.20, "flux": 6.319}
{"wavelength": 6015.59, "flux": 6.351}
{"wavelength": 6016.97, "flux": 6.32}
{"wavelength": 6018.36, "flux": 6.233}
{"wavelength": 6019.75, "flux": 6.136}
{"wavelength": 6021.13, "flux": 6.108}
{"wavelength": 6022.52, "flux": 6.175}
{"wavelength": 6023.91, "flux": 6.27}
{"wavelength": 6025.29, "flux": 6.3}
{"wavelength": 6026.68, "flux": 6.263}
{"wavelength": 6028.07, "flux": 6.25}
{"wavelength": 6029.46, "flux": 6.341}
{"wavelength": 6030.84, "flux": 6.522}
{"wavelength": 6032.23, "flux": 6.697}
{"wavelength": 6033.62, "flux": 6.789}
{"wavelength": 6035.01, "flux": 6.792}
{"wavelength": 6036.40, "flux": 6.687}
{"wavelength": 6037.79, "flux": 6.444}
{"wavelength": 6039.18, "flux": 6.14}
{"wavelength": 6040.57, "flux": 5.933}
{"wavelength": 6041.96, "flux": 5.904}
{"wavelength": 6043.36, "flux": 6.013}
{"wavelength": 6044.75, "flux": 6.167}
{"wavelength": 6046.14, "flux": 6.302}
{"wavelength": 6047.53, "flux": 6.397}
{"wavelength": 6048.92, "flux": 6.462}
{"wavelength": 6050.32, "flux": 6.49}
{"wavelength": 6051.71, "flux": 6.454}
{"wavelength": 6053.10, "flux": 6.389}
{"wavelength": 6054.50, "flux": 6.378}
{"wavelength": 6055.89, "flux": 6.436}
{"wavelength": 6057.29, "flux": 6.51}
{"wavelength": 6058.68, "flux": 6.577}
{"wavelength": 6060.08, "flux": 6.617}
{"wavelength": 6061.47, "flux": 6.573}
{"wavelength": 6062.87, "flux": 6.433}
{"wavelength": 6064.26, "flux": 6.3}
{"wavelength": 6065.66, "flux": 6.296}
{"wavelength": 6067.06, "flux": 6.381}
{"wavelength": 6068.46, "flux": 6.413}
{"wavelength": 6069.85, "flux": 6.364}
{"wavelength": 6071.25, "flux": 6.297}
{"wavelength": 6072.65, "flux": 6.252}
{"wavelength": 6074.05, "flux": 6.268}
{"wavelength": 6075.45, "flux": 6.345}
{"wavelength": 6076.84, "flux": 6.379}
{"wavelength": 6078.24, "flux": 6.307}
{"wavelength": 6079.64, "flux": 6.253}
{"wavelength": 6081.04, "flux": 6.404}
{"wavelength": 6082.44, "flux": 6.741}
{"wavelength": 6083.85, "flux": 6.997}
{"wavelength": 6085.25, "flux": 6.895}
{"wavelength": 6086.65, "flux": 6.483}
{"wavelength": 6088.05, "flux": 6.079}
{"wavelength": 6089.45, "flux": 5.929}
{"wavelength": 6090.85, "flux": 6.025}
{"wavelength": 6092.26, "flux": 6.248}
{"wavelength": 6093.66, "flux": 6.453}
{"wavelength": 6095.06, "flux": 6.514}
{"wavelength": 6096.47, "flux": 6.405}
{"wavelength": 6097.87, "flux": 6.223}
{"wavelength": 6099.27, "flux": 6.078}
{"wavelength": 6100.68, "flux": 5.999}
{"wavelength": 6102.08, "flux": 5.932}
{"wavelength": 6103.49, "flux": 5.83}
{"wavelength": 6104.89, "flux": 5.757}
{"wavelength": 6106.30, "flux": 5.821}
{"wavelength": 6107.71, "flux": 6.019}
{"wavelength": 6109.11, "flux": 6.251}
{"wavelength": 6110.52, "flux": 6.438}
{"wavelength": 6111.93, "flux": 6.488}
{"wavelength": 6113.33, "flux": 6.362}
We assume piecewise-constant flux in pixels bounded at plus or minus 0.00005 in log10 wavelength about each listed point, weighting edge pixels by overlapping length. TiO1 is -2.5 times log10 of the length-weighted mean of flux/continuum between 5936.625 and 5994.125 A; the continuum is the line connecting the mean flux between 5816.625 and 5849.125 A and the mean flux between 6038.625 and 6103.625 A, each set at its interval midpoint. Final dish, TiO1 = 0.05 mag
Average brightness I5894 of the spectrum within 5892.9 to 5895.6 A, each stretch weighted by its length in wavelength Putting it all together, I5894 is 4.97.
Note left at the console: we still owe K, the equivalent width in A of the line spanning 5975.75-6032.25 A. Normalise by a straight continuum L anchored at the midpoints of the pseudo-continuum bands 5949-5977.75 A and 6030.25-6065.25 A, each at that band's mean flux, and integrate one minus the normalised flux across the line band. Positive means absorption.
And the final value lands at 1.0 A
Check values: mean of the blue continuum 6.17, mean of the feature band 6.17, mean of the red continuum 6.41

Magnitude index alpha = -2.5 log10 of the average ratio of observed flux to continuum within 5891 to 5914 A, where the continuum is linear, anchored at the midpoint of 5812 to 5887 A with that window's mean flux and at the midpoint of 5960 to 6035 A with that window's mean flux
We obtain 0.139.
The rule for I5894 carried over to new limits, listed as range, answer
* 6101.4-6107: 5.83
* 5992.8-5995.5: 6.42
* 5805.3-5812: 6.37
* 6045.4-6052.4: 6.42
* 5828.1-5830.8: 6.61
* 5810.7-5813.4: 6.3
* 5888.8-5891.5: 4.78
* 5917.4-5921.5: 5.88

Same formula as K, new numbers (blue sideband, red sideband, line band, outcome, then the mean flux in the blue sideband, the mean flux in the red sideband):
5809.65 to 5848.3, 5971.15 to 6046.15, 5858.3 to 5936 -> 6.2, 6.54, 6.21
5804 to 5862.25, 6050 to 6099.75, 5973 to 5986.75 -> 1.1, 6.53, 6.4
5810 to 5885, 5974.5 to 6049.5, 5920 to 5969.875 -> 1.9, 6.49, 6.21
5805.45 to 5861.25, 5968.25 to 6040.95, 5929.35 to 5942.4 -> 0.8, 6.53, 6.23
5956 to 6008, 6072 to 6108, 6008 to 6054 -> -0.7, 6.15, 6.26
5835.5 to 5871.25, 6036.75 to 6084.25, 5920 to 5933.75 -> 1.1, 6.48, 6.37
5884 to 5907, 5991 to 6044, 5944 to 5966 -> -1.1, 5.36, 6.26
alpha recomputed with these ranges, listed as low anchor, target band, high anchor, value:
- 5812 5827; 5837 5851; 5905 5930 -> -0.017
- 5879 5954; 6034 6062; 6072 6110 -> -0.042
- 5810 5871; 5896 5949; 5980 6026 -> 0.075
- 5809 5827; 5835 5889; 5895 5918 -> -0.034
